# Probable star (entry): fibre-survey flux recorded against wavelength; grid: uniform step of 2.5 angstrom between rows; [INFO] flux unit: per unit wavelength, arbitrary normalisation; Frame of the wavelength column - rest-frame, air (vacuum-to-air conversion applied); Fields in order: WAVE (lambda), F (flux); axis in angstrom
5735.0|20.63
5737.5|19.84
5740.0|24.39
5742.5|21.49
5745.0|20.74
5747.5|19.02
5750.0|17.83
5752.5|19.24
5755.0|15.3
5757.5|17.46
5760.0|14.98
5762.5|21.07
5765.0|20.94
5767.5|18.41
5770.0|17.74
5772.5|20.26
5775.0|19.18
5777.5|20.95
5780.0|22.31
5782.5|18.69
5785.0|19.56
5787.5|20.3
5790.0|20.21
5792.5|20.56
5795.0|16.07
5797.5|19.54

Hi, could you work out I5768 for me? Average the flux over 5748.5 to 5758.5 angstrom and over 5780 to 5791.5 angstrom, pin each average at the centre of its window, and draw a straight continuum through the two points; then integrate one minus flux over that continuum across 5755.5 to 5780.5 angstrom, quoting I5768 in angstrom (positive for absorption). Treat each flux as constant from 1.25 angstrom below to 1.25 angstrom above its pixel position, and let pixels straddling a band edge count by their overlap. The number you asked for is -0.6 angstrom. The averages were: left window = 17.5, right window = 20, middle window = 19.1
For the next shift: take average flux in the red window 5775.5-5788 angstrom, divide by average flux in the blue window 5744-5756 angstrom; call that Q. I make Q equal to 1.10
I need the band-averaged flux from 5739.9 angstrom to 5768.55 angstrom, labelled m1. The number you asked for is 19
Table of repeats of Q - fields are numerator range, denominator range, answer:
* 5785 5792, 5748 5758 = 1.15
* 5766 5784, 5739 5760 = 1.03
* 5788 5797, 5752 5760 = 1.14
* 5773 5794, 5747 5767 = 1.11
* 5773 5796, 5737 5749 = 0.94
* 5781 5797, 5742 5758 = 1.03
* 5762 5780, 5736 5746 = 0.92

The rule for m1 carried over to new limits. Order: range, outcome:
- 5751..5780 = 18.8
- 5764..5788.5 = 19.8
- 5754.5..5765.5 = 17.9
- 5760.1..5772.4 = 19.2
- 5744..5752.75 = 19.2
